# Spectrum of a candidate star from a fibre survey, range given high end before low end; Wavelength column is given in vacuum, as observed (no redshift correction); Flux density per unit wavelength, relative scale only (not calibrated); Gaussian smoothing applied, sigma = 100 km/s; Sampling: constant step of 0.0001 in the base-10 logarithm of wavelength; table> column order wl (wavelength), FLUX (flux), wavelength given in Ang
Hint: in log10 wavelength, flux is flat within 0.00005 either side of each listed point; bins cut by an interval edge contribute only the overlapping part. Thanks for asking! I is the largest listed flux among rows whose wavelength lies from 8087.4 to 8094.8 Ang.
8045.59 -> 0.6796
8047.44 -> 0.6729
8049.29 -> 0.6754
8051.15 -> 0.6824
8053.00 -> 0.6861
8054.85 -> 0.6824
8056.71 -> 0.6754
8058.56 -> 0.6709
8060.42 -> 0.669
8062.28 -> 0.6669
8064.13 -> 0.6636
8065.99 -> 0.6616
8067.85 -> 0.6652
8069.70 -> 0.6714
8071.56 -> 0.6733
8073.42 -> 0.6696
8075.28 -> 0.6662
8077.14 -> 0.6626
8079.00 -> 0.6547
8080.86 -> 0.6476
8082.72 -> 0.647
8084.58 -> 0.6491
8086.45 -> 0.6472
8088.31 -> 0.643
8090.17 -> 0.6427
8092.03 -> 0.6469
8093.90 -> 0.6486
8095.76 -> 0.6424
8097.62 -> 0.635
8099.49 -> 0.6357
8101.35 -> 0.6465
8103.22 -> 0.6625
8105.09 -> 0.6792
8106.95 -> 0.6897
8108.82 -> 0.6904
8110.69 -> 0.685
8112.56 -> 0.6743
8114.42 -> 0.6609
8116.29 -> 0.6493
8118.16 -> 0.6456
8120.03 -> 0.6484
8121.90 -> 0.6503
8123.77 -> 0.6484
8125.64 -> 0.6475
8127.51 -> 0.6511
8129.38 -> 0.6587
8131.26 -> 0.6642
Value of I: 0.6486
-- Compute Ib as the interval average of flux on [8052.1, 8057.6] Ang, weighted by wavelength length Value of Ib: 0.681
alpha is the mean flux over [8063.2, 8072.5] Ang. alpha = 0.667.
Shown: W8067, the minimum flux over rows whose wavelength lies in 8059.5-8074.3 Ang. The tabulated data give 0.6616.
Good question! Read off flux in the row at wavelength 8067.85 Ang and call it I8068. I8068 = 0.6652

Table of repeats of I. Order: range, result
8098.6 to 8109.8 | 0.6904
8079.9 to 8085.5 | 0.6491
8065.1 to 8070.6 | 0.6714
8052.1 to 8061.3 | 0.6861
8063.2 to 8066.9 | 0.6636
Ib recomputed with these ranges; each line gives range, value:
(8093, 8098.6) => 0.642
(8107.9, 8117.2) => 0.672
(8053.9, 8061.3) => 0.675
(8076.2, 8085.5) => 0.652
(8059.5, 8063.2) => 0.667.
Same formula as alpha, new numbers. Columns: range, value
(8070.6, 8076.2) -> 0.669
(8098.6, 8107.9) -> 0.663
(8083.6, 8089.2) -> 0.646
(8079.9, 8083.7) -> 0.648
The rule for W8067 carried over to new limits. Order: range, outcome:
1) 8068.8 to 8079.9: 0.6547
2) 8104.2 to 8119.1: 0.6456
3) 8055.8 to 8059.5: 0.6709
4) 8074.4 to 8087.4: 0.647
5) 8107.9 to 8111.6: 0.685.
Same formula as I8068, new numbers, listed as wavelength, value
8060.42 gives 0.669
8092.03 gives 0.6469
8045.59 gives 0.6796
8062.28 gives 0.6669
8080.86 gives 0.6476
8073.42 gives 0.6696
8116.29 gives 0.6493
